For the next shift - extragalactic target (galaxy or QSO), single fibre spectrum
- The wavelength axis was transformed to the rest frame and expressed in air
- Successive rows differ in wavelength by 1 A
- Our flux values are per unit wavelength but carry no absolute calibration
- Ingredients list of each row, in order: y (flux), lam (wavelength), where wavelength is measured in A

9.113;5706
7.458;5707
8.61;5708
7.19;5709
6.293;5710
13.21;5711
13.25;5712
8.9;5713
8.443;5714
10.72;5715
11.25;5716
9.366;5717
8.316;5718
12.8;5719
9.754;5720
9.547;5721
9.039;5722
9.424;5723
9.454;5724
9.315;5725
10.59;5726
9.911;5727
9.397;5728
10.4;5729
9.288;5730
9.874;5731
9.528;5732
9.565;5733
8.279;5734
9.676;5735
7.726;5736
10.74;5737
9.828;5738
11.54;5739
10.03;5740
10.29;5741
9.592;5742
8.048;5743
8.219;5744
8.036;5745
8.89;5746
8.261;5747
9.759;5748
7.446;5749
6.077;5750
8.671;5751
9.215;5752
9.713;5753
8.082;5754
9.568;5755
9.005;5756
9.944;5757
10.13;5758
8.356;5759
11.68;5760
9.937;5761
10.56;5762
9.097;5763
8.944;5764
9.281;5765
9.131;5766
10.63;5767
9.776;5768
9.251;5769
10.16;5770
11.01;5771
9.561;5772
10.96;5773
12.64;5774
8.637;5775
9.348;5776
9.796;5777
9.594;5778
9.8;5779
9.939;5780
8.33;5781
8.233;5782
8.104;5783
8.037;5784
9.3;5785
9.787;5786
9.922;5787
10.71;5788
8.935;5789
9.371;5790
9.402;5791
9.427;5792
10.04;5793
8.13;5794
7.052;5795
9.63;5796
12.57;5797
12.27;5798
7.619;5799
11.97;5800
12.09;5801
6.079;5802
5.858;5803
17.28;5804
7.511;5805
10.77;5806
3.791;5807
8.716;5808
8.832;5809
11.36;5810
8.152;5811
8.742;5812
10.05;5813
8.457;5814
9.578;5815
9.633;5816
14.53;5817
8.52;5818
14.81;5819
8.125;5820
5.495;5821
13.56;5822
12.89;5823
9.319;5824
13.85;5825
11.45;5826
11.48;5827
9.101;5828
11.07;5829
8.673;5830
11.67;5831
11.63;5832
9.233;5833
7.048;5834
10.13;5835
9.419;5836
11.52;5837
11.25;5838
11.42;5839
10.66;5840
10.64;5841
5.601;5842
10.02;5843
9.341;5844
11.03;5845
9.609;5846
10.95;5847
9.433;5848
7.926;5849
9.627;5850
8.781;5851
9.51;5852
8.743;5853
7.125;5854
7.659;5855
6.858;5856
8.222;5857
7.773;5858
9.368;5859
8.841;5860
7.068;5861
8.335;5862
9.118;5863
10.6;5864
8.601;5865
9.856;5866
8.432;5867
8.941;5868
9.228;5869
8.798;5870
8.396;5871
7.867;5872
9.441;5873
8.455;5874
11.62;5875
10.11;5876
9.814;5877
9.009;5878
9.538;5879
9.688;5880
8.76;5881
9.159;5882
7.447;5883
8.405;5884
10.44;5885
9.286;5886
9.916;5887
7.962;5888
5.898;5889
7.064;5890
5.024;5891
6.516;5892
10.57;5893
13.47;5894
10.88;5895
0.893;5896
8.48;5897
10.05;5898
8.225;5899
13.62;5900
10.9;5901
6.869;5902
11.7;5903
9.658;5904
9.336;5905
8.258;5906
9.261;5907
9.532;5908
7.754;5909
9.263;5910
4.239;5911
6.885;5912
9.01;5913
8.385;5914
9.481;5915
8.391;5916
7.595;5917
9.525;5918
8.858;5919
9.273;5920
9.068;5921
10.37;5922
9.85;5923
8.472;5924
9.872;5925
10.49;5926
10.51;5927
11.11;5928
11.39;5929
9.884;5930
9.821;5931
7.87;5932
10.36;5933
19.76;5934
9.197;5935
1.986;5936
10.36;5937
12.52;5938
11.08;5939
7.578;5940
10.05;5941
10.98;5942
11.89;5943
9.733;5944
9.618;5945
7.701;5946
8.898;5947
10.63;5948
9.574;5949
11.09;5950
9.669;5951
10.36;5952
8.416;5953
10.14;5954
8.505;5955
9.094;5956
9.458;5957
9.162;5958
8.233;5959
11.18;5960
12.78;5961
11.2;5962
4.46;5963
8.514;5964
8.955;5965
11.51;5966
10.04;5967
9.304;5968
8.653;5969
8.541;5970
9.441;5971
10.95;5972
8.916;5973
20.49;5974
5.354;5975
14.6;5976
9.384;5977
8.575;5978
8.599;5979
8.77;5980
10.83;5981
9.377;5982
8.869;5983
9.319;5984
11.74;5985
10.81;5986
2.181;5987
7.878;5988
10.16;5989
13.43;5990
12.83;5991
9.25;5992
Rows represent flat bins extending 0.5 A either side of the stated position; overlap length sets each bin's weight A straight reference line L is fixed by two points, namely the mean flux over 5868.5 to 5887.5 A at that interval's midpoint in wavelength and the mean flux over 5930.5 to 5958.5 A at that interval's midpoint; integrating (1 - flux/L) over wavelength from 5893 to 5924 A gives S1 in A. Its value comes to 1.7 A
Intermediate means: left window 9.23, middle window 8.99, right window 9.84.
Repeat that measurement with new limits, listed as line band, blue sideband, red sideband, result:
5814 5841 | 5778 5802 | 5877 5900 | -4.11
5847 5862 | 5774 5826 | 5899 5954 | 1.91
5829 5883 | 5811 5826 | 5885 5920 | 2.30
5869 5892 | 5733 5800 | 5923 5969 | 2.37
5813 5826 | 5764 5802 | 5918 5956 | -1.33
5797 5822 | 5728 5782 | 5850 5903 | -1.56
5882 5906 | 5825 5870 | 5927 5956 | 2.24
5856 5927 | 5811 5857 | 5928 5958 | 7.36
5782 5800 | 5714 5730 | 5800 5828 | 0.98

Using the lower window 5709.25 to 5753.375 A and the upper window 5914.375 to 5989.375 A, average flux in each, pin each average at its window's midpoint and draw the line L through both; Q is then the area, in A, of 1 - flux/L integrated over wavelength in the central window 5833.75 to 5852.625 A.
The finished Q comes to -0.2 A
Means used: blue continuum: 9.48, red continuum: 9.72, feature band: 9.71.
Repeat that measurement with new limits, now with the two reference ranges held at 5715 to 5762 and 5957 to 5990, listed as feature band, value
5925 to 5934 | -1.0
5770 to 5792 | -0.2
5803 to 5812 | 0.2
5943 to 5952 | -0.1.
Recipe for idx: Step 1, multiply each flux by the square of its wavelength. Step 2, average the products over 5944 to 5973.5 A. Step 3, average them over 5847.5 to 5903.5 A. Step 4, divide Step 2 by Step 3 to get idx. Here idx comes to 1.11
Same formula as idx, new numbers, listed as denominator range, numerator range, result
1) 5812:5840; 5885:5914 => 0.84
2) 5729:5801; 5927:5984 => 1.12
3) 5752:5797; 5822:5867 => 1.03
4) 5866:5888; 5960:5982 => 1.13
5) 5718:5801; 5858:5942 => 1.01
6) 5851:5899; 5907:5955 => 1.12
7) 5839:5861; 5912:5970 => 1.11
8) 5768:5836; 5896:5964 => 1.01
